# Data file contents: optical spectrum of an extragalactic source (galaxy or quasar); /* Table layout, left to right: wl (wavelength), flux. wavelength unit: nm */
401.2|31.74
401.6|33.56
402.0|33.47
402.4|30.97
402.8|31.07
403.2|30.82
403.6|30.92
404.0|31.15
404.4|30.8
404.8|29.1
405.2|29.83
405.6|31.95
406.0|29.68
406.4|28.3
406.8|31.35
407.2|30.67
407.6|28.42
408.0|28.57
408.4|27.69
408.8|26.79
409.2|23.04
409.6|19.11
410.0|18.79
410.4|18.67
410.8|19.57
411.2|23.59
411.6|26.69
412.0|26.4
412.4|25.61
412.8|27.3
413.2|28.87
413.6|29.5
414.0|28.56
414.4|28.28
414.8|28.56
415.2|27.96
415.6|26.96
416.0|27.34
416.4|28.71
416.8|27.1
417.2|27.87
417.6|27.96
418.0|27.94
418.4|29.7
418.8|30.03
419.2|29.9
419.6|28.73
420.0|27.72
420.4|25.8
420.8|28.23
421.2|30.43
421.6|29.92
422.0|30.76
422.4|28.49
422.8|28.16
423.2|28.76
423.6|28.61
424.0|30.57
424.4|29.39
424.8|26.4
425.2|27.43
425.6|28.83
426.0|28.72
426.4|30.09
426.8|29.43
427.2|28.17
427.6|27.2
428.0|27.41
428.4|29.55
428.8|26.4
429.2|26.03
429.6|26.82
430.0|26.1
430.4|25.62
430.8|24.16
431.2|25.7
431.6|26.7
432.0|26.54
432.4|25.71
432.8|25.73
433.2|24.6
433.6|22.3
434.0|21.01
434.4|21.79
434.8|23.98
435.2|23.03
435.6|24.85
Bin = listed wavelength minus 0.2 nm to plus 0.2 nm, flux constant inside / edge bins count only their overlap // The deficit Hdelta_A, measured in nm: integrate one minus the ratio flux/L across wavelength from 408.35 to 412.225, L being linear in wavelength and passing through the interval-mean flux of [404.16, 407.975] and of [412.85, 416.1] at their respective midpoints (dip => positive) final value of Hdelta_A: 0.83 nm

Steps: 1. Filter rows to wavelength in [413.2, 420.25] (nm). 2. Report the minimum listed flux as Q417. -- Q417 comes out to 26.96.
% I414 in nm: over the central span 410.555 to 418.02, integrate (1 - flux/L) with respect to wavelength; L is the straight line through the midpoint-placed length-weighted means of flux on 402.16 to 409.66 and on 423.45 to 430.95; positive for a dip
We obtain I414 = 0.412 nm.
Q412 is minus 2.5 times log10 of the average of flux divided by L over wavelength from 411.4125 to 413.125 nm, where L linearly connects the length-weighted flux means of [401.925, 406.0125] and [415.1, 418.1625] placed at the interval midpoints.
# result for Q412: 0.083 mag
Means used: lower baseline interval 30.9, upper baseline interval 27.7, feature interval 26.7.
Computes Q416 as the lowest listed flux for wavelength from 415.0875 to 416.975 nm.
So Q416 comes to 26.96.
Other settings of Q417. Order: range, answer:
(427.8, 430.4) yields 25.62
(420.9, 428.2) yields 26.4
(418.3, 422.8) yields 25.8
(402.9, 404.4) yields 30.8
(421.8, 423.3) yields 28.16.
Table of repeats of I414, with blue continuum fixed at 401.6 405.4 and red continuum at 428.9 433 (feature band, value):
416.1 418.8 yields 0.01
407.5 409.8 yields 0.35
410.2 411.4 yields 0.37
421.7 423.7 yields -0.11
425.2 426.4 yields -0.08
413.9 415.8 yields 0.06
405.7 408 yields 0.06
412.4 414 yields 0.06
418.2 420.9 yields -0.05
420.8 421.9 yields -0.09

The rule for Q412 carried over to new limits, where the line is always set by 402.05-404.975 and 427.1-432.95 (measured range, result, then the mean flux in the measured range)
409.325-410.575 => 0.48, 19.1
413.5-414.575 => 0.01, 28.7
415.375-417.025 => 0.05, 27.5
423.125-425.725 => -0.04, 28.6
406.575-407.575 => -0.01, 30.5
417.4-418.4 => 0.01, 28.3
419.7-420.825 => 0.03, 27.2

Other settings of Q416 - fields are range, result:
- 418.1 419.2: 29.7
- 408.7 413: 18.67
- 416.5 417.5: 27.1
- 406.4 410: 18.79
